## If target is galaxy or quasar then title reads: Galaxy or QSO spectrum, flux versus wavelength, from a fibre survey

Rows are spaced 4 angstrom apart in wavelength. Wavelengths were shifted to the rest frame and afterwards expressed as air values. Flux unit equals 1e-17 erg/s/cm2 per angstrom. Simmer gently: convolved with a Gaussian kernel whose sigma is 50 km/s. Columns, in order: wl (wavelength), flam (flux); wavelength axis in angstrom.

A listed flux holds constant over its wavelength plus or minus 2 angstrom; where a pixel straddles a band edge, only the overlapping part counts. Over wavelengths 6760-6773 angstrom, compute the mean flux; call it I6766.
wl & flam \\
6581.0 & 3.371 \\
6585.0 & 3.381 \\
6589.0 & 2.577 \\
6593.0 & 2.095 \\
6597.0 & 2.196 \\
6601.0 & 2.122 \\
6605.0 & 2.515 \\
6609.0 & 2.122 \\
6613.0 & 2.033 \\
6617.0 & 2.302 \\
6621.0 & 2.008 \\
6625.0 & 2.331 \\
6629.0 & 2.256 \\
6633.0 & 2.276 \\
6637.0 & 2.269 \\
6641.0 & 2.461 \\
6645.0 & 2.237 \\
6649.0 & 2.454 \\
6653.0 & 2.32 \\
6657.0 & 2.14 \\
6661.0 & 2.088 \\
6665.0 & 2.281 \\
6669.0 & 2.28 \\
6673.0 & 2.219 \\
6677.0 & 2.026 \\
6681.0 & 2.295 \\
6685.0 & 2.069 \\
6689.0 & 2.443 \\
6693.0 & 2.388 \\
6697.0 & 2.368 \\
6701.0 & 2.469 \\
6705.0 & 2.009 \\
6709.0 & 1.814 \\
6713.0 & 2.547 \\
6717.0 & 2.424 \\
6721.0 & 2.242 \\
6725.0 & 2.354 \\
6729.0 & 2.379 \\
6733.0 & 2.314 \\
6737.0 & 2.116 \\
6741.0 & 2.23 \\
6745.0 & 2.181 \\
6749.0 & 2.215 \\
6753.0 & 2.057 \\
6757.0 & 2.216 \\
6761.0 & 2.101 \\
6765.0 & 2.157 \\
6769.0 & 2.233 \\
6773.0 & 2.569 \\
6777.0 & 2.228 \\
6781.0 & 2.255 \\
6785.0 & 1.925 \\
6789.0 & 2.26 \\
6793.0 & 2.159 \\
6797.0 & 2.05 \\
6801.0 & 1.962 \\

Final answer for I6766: 2.23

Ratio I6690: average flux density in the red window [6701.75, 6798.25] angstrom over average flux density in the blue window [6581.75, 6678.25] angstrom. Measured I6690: 1.0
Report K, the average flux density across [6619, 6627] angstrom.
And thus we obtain 2.17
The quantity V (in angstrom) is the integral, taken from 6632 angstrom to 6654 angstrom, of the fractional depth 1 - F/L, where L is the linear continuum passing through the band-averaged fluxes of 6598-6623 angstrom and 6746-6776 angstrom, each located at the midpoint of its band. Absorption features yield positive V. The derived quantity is -1.48 angstrom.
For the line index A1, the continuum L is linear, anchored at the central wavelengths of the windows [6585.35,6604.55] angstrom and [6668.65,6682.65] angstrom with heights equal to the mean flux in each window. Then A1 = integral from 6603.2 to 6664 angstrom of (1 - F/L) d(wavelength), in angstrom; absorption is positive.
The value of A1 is 0.8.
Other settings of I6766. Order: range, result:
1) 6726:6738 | 2.29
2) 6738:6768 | 2.17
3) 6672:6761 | 2.24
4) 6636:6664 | 2.28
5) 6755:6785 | 2.23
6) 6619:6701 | 2.27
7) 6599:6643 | 2.25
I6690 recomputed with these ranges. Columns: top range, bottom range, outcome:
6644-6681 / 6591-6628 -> 1.02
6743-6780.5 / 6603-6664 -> 0.98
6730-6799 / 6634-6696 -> 0.97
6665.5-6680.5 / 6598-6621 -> 1.00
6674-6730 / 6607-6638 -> 1.03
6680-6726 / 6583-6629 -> 0.98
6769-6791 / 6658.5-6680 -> 1.03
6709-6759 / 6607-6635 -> 1.03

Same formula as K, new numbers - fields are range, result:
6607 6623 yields 2.12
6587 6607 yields 2.3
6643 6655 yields 2.34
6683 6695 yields 2.3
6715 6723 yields 2.33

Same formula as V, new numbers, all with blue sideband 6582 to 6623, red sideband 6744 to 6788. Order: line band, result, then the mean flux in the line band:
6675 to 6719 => 0.1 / 2.26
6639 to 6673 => 0.4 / 2.28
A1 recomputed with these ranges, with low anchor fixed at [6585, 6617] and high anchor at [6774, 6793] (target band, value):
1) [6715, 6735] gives -1.03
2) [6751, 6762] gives 0.39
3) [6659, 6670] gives 0.28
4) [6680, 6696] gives -0.36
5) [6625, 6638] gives 0.09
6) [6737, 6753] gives 0.26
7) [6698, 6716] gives 0.08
